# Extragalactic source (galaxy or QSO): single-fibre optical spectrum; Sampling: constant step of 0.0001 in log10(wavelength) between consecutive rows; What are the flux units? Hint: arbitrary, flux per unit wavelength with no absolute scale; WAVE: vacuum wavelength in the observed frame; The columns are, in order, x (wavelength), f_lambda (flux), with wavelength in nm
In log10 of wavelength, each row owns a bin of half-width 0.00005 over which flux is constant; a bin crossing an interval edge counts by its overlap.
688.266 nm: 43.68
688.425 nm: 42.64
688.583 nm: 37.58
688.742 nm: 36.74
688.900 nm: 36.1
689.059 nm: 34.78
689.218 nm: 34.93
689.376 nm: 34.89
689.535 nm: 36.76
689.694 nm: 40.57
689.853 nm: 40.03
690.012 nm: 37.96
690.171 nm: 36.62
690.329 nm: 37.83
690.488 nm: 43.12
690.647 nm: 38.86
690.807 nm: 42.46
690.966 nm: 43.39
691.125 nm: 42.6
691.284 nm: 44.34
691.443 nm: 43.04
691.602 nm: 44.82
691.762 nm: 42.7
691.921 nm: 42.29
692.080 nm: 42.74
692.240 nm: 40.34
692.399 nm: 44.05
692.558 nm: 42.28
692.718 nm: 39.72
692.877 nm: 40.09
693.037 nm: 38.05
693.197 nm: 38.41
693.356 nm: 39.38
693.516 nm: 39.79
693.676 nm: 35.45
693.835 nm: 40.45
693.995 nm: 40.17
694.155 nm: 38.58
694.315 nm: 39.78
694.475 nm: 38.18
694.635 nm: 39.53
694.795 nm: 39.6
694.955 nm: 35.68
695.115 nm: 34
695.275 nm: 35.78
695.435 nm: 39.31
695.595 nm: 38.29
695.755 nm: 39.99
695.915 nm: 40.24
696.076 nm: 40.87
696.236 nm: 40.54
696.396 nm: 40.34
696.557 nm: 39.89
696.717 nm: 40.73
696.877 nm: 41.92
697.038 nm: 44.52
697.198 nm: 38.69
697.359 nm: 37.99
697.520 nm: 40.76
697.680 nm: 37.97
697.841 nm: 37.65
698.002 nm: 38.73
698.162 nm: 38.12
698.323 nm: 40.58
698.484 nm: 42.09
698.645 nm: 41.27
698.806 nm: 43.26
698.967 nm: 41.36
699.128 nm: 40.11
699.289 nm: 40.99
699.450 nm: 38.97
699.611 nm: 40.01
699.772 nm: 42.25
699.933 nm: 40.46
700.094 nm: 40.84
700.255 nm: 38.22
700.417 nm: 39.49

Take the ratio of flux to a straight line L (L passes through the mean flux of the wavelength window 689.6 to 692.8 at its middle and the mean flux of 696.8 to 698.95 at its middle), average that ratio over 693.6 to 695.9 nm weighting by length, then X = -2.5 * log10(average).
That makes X 0.07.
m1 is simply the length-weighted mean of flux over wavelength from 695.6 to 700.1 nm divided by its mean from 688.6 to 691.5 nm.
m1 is 1.0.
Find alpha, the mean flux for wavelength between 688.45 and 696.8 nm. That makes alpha 39.5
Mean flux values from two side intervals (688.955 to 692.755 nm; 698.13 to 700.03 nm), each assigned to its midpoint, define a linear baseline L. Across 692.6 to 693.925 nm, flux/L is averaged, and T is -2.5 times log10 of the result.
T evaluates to 0.042 mag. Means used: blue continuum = 40.4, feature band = 39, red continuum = 40.9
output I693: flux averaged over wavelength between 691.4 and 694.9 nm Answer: 40.4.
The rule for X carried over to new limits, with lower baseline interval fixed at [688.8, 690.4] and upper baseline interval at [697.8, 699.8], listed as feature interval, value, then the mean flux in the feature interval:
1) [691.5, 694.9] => -0.053 mag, 40.3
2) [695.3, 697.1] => -0.026 mag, 40.4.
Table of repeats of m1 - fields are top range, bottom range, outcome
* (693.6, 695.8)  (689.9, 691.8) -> 0.92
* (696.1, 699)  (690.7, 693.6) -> 0.97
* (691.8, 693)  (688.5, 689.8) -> 1.13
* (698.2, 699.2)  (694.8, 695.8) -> 1.11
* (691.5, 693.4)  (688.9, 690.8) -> 1.09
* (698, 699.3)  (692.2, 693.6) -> 1.02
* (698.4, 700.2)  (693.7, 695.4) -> 1.08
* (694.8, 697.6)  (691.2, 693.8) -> 0.96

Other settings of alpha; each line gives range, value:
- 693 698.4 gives 39.1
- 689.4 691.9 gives 40.9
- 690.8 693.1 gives 42.2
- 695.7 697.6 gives 40.5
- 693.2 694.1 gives 39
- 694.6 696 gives 38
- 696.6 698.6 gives 40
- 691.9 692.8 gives 41.9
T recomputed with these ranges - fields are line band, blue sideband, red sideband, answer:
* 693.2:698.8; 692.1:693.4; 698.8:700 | 0.03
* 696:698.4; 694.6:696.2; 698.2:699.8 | -0.01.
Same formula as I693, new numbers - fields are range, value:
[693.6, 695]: 38.7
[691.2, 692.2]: 43.2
